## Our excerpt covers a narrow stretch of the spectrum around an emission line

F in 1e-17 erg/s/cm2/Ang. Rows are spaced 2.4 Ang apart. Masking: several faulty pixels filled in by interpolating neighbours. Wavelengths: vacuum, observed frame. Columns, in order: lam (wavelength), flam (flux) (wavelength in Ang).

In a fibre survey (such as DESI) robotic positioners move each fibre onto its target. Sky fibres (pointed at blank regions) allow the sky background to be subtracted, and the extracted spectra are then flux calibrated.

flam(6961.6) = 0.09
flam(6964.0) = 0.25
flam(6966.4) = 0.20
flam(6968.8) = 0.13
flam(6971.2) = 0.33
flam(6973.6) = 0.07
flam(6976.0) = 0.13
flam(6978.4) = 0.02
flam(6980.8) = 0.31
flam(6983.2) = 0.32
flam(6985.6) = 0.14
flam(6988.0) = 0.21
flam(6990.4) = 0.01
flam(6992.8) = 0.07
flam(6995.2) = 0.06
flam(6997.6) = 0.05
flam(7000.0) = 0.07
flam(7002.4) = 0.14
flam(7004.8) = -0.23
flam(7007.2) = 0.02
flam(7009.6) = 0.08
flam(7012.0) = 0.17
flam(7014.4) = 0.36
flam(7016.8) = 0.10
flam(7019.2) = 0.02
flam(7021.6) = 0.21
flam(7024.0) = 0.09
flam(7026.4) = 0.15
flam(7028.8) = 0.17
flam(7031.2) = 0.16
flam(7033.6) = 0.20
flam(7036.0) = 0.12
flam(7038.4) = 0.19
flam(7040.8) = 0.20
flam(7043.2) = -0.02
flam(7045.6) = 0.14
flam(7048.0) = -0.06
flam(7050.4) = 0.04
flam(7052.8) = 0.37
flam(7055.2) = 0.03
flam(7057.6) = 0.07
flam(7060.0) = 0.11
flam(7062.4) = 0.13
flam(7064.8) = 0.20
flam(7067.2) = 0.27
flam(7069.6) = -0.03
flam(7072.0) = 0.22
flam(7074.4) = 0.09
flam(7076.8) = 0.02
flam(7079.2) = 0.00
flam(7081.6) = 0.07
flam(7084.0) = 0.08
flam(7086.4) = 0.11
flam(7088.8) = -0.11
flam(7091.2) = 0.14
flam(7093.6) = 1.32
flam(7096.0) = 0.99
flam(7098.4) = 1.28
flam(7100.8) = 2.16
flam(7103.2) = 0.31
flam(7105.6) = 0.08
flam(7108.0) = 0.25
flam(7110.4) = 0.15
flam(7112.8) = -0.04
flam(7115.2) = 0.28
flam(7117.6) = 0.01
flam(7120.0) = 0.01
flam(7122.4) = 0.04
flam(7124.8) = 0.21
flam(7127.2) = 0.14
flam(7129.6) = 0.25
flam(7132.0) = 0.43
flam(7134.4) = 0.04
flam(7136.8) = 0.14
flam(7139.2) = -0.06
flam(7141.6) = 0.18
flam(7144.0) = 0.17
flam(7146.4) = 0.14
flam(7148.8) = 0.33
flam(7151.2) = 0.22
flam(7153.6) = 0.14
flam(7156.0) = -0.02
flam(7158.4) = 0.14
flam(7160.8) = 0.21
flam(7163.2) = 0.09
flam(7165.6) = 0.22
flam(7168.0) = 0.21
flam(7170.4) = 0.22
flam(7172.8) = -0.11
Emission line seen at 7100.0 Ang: [O II] 3727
